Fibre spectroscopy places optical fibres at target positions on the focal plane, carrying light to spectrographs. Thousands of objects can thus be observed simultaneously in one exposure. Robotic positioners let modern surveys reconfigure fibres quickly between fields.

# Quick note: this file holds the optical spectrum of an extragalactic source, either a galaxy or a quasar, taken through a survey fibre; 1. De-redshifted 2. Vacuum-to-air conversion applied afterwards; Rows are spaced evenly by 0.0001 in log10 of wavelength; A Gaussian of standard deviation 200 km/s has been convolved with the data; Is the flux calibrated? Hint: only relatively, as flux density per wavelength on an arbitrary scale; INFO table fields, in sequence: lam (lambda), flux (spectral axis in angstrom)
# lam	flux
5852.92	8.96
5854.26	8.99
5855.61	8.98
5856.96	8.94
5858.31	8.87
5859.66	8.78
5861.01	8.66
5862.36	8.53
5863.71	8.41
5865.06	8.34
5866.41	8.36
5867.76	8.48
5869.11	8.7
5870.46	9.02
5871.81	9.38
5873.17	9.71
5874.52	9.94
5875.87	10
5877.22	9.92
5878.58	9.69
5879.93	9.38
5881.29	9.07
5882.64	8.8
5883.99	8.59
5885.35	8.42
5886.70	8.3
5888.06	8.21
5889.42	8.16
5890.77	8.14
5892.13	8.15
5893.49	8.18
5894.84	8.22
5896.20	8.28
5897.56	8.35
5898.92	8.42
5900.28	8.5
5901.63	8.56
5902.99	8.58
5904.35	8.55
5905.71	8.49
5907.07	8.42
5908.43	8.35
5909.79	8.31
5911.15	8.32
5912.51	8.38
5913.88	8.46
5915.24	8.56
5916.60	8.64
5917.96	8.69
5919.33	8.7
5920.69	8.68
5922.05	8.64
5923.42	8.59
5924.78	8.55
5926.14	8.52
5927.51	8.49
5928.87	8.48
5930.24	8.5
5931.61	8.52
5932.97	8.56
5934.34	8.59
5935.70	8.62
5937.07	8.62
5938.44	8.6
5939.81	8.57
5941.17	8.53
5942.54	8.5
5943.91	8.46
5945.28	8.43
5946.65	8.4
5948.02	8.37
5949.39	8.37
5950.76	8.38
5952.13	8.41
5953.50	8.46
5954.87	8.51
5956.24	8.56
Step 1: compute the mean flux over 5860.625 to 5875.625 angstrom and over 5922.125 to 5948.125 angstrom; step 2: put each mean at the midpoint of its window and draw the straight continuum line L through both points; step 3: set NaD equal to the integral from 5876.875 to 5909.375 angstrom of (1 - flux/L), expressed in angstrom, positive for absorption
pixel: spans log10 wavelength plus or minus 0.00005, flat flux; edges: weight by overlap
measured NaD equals 0.8 angstrom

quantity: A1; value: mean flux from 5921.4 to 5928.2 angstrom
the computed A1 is 8.56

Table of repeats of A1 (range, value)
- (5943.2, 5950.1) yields 8.4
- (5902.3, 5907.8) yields 8.51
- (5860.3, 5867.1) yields 8.46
